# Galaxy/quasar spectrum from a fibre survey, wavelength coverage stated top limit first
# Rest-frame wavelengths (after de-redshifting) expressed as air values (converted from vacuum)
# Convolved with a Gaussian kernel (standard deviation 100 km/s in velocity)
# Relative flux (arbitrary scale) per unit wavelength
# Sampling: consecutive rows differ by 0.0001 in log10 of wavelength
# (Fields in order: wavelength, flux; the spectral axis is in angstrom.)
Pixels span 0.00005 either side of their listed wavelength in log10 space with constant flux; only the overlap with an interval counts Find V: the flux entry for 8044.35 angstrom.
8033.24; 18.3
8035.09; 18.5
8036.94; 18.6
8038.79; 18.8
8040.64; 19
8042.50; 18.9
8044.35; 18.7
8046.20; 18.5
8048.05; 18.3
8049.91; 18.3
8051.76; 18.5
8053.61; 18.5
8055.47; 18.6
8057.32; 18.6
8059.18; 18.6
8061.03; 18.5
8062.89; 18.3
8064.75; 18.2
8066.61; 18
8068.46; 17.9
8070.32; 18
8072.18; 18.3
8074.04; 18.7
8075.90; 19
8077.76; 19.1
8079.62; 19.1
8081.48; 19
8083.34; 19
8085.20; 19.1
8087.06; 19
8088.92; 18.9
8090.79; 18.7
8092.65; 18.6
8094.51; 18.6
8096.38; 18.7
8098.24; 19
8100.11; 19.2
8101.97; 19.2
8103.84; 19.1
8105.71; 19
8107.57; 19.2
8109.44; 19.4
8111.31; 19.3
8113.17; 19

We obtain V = 18.7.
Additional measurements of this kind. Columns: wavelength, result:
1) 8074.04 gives 18.7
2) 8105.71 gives 19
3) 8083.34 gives 19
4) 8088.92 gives 18.9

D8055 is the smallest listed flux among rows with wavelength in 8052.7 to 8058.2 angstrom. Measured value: 18.5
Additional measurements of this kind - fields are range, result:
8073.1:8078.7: 18.7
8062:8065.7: 18.2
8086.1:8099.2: 18.6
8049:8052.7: 18.3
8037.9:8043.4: 18.8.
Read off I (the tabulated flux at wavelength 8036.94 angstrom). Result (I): 18.6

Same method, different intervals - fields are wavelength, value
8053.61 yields 18.5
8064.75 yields 18.2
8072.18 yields 18.3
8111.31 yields 19.3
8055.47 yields 18.6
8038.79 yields 18.8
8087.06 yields 19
